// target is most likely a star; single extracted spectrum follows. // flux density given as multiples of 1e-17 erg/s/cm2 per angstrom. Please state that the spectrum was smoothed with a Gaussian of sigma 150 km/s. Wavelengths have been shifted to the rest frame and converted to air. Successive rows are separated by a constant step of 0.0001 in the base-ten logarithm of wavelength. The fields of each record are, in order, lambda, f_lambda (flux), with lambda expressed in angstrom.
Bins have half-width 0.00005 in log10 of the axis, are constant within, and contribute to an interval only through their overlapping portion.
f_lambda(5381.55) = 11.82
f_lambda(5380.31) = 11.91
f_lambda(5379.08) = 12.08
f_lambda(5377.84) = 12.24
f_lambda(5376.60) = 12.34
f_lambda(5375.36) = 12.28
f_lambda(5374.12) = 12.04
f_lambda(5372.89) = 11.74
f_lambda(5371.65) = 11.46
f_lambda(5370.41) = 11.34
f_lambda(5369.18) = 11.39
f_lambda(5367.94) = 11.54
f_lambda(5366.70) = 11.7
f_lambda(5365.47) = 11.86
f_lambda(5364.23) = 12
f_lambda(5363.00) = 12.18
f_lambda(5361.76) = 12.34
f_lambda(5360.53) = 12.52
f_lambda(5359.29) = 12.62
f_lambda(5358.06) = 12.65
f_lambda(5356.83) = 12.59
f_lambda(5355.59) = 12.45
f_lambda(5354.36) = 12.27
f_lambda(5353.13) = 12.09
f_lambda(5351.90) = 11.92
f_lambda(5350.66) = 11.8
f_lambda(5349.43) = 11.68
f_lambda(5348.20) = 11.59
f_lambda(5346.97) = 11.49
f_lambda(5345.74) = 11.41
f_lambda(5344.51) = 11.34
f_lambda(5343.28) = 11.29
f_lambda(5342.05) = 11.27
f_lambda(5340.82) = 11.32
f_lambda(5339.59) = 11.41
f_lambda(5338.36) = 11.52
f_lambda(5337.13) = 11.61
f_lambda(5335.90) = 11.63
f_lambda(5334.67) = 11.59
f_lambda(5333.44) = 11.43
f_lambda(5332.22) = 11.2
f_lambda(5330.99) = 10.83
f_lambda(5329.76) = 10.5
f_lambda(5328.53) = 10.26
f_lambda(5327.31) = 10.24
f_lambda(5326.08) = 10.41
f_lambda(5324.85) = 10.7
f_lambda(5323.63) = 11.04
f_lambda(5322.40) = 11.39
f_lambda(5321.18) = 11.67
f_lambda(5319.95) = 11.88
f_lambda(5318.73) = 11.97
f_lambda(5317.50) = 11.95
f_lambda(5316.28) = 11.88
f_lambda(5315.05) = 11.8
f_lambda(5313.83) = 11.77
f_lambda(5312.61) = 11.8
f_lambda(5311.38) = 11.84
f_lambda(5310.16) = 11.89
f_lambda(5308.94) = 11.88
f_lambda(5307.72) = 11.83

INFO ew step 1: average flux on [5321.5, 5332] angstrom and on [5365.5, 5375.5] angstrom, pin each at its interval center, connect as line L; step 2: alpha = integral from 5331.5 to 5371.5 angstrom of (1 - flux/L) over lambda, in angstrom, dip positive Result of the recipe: -1.85 angstrom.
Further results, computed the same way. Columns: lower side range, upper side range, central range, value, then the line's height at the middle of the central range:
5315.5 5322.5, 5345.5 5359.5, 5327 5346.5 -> 1.2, 11.9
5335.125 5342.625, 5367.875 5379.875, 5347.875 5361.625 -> -0.7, 11.6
